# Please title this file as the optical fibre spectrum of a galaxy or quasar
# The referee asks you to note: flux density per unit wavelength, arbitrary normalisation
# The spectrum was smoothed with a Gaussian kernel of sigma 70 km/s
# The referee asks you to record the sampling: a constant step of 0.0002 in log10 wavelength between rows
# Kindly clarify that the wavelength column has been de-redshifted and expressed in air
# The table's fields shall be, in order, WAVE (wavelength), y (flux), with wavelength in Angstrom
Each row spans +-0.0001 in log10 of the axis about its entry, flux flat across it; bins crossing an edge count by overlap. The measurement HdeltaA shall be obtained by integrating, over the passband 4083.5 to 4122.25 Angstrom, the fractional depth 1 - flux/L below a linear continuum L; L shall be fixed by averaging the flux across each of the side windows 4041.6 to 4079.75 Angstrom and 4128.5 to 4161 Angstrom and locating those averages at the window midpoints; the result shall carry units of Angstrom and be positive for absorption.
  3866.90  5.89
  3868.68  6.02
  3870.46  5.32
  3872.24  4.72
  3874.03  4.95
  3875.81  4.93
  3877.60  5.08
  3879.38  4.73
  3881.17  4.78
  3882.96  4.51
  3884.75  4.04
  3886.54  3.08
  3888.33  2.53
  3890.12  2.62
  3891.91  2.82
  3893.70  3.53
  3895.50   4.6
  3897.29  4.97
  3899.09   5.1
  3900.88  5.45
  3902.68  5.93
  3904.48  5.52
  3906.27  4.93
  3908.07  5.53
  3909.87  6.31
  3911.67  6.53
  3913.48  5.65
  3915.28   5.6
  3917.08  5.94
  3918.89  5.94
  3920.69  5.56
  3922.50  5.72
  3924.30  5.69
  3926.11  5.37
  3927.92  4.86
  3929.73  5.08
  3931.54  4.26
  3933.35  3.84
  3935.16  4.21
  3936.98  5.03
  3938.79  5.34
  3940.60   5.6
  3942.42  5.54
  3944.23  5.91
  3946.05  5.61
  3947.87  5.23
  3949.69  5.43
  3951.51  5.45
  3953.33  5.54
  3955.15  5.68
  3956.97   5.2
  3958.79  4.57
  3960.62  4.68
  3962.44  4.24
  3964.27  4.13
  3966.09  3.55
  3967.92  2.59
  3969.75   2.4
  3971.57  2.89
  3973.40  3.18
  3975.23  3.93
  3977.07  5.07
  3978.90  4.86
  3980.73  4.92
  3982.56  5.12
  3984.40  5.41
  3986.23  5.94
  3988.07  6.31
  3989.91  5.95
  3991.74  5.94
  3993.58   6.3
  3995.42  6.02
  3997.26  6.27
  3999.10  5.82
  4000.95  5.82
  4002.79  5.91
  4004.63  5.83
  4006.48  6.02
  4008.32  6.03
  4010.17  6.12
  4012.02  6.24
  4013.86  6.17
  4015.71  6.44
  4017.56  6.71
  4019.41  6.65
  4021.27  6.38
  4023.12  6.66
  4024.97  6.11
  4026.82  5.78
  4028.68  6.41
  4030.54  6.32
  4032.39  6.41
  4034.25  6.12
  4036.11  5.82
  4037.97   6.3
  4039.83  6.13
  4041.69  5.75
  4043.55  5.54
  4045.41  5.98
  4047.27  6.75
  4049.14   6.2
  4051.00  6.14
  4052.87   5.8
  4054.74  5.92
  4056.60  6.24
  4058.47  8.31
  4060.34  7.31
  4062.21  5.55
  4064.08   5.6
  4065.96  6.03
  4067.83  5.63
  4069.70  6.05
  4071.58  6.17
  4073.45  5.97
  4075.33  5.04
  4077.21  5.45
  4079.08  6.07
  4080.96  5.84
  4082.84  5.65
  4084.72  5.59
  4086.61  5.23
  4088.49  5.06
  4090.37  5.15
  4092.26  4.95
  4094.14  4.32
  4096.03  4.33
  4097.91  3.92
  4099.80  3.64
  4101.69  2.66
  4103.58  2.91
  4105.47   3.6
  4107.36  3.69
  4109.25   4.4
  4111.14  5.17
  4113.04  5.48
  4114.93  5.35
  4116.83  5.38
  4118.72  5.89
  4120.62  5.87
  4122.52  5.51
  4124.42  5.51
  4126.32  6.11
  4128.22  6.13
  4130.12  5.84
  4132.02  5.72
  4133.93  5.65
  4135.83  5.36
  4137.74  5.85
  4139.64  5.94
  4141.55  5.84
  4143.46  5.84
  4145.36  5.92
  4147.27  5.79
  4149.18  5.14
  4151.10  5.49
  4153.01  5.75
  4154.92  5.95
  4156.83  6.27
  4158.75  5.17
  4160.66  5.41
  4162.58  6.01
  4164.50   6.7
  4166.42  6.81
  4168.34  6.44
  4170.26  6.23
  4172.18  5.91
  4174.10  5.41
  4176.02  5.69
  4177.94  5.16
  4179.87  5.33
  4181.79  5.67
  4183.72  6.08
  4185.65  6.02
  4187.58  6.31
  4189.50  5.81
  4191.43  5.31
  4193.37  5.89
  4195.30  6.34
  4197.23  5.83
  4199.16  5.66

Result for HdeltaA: 8.2 Angstrom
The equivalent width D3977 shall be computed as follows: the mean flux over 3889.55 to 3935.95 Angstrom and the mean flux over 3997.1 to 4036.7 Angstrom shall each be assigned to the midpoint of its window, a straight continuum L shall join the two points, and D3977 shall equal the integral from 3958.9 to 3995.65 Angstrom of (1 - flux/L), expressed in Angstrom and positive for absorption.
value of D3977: 7.2 Angstrom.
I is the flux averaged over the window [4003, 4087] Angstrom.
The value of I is 6.1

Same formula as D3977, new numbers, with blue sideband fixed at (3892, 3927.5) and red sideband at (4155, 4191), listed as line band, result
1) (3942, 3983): 6.87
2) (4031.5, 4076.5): -3.45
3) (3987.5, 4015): -2.34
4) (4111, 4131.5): 0.45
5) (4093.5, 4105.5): 4.48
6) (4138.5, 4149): 0.07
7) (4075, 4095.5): 1.59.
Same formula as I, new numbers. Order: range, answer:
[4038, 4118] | 5.39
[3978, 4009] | 5.79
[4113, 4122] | 5.6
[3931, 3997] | 4.9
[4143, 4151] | 5.64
